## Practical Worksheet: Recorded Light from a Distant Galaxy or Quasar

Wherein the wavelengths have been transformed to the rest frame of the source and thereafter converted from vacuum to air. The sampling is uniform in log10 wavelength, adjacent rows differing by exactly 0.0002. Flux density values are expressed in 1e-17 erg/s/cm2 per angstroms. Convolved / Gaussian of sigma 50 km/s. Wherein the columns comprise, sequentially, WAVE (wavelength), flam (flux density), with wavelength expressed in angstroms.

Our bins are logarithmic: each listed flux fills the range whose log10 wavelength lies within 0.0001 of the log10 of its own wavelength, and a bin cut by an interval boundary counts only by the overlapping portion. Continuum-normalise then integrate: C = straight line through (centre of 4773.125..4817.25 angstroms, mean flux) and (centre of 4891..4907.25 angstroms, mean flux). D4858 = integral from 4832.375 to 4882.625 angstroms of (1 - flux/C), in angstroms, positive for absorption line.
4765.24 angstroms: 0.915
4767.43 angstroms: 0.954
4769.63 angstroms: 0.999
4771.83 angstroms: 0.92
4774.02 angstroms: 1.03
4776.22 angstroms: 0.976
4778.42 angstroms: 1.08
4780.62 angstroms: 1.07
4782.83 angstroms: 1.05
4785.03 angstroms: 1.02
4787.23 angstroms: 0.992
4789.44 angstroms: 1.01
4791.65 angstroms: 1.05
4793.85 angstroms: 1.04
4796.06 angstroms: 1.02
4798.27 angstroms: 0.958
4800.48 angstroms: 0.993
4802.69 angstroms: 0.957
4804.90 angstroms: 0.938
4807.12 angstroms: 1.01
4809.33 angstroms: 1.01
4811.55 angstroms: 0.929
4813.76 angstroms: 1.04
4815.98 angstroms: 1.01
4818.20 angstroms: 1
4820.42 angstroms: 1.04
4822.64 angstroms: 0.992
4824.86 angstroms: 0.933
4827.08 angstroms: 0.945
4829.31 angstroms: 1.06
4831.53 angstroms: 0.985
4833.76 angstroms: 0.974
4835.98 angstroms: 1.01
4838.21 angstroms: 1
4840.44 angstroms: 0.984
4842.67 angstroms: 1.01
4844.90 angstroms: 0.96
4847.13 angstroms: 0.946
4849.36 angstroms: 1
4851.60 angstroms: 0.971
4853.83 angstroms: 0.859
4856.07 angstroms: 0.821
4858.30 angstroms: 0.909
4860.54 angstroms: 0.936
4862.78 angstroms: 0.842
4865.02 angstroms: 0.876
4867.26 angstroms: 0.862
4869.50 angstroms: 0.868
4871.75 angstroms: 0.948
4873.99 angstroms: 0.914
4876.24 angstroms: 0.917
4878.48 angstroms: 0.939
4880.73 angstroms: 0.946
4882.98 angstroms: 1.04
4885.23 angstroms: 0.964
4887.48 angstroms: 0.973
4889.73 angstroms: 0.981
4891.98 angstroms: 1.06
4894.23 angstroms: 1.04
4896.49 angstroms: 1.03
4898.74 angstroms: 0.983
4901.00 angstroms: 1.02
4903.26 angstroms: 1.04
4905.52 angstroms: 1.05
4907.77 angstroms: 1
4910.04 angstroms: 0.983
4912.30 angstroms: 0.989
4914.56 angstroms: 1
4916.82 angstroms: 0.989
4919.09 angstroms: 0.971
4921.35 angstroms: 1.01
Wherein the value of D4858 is 4.35 angstroms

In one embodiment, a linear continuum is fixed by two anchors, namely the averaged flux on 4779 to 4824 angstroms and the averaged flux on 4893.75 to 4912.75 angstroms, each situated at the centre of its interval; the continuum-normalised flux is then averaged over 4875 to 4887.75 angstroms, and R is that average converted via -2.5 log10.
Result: 0.06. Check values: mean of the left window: 1.01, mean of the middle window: 0.962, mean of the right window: 1.01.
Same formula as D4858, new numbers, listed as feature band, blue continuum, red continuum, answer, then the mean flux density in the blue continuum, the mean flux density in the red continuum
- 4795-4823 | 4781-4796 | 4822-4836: 0.4 angstroms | 1.03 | 0.984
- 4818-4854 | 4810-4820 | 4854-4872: -1.4 angstroms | 0.998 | 0.878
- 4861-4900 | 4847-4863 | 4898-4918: 0.2 angstroms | 0.912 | 1.01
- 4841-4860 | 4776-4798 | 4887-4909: 1.6 angstroms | 1.03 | 1.02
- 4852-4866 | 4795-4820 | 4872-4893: 1.4 angstroms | 0.989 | 0.969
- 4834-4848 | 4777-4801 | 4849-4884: -0.5 angstroms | 1.03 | 0.913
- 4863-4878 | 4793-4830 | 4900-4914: 1.6 angstroms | 0.991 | 1.01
